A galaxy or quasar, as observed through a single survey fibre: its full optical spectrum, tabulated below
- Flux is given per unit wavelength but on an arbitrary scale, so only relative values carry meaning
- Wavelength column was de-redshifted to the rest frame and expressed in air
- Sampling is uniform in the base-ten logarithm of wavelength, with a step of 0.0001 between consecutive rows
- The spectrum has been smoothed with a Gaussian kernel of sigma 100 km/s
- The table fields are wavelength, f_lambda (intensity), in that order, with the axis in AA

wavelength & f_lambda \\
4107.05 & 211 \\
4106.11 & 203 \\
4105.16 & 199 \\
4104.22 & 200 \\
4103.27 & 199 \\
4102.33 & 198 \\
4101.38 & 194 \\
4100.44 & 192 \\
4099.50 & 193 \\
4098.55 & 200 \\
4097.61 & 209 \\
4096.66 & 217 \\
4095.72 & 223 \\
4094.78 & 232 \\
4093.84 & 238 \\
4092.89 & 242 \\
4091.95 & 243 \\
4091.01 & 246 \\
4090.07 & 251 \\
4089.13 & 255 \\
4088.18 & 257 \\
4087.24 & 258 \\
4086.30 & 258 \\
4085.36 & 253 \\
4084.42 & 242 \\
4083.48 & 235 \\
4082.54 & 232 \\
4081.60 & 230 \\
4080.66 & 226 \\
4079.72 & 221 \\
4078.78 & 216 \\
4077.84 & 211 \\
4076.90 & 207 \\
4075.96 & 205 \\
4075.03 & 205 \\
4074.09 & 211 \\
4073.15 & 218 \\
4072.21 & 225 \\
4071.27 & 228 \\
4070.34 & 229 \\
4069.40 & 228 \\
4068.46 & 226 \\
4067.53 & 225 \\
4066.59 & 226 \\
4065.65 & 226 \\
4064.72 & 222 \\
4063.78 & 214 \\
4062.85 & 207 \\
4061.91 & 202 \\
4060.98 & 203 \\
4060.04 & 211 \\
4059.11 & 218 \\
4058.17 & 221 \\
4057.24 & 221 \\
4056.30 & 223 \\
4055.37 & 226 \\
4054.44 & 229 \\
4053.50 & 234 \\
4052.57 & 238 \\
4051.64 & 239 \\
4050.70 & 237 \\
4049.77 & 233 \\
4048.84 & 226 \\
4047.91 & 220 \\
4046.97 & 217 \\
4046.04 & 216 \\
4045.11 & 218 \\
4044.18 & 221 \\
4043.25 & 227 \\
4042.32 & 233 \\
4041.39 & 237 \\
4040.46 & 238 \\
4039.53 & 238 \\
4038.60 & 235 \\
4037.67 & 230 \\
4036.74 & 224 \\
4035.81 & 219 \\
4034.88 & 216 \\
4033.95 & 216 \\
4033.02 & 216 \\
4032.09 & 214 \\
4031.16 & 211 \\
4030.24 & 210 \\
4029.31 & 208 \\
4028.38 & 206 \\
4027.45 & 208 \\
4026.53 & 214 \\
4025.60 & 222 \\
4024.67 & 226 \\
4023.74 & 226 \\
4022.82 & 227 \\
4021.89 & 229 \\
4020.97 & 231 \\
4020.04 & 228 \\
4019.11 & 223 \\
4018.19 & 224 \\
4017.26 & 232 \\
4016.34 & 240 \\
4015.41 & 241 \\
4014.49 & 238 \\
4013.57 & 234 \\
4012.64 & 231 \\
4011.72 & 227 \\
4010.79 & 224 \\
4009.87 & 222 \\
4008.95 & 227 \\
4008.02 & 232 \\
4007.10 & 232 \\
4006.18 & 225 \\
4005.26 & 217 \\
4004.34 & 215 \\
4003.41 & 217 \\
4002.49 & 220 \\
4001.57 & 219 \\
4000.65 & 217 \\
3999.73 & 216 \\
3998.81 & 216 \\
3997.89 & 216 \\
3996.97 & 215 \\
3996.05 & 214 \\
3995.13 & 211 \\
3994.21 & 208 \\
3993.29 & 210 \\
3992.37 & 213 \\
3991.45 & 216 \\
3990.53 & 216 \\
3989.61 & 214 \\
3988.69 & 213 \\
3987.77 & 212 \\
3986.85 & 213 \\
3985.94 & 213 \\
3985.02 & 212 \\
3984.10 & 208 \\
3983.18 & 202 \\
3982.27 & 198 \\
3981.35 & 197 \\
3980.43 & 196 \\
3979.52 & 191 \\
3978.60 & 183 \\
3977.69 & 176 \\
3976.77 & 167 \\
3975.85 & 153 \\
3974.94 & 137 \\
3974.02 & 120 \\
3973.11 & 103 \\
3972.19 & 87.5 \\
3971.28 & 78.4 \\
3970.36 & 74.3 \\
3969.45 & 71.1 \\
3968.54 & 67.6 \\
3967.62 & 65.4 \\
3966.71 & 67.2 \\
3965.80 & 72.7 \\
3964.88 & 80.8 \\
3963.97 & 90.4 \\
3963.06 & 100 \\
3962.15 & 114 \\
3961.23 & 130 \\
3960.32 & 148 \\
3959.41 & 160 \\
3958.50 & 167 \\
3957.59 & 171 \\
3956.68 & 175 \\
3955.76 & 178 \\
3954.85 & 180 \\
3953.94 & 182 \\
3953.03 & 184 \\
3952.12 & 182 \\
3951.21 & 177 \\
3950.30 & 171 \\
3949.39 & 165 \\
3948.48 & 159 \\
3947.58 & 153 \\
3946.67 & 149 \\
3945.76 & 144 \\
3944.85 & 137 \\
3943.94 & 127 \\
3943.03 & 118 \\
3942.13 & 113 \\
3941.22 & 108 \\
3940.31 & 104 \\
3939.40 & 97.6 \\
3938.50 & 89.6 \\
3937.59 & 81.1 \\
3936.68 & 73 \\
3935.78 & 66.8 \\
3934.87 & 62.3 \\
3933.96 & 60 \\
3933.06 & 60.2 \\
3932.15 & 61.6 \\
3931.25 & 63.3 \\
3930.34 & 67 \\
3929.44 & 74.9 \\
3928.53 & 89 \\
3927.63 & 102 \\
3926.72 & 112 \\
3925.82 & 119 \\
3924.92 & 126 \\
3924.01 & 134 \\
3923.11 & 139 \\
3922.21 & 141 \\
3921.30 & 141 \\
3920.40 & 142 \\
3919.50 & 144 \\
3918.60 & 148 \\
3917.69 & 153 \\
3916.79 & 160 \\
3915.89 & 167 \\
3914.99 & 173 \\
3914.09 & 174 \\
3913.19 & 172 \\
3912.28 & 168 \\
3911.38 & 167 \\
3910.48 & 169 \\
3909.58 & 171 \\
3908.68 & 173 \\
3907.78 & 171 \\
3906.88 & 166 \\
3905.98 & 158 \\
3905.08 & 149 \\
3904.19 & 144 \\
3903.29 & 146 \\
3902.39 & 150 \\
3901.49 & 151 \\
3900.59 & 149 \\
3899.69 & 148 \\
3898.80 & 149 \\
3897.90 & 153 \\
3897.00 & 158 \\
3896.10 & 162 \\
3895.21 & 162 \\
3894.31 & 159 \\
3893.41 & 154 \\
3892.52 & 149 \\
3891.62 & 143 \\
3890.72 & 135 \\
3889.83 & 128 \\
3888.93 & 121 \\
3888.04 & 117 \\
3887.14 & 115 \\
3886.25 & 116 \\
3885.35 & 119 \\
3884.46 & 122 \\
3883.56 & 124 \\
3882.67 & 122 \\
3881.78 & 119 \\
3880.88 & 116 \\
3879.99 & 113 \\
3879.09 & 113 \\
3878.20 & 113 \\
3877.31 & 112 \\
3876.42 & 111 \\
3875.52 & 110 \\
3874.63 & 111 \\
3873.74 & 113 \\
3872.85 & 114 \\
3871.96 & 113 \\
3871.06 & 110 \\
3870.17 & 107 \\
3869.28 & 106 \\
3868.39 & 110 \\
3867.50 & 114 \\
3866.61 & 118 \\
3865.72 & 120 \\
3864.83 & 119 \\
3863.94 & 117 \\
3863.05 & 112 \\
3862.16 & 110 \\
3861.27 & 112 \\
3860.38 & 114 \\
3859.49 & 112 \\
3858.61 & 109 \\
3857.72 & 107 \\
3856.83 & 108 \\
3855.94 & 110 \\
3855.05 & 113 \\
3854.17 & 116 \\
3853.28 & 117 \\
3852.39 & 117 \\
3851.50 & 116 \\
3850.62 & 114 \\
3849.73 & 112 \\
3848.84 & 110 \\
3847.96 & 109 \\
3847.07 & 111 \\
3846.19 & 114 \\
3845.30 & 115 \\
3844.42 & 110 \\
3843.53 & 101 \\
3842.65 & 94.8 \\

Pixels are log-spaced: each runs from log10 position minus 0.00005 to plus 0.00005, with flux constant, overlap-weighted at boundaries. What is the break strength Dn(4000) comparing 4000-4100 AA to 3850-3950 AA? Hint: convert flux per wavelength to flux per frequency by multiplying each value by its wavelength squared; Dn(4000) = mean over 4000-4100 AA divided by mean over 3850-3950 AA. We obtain 1.9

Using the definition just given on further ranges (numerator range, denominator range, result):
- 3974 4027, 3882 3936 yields 1.67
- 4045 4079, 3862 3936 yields 1.86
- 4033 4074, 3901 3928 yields 1.59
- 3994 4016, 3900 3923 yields 1.48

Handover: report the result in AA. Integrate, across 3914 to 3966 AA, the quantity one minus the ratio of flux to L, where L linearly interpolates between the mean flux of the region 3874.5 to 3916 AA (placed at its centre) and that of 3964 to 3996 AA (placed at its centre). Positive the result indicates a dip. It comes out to 8.5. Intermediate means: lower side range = 142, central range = 127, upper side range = 160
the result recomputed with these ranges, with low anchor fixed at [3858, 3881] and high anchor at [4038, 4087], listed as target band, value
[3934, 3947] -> 4.3 AA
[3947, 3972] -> 4.9 AA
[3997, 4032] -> -4.6 AA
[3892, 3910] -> -3.5 AA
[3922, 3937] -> 5.7 AA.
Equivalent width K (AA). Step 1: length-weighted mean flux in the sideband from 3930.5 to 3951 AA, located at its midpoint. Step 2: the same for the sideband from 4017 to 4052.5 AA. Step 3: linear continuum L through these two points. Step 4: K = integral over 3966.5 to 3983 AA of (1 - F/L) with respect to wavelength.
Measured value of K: 2.2 AA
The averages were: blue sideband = 108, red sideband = 224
